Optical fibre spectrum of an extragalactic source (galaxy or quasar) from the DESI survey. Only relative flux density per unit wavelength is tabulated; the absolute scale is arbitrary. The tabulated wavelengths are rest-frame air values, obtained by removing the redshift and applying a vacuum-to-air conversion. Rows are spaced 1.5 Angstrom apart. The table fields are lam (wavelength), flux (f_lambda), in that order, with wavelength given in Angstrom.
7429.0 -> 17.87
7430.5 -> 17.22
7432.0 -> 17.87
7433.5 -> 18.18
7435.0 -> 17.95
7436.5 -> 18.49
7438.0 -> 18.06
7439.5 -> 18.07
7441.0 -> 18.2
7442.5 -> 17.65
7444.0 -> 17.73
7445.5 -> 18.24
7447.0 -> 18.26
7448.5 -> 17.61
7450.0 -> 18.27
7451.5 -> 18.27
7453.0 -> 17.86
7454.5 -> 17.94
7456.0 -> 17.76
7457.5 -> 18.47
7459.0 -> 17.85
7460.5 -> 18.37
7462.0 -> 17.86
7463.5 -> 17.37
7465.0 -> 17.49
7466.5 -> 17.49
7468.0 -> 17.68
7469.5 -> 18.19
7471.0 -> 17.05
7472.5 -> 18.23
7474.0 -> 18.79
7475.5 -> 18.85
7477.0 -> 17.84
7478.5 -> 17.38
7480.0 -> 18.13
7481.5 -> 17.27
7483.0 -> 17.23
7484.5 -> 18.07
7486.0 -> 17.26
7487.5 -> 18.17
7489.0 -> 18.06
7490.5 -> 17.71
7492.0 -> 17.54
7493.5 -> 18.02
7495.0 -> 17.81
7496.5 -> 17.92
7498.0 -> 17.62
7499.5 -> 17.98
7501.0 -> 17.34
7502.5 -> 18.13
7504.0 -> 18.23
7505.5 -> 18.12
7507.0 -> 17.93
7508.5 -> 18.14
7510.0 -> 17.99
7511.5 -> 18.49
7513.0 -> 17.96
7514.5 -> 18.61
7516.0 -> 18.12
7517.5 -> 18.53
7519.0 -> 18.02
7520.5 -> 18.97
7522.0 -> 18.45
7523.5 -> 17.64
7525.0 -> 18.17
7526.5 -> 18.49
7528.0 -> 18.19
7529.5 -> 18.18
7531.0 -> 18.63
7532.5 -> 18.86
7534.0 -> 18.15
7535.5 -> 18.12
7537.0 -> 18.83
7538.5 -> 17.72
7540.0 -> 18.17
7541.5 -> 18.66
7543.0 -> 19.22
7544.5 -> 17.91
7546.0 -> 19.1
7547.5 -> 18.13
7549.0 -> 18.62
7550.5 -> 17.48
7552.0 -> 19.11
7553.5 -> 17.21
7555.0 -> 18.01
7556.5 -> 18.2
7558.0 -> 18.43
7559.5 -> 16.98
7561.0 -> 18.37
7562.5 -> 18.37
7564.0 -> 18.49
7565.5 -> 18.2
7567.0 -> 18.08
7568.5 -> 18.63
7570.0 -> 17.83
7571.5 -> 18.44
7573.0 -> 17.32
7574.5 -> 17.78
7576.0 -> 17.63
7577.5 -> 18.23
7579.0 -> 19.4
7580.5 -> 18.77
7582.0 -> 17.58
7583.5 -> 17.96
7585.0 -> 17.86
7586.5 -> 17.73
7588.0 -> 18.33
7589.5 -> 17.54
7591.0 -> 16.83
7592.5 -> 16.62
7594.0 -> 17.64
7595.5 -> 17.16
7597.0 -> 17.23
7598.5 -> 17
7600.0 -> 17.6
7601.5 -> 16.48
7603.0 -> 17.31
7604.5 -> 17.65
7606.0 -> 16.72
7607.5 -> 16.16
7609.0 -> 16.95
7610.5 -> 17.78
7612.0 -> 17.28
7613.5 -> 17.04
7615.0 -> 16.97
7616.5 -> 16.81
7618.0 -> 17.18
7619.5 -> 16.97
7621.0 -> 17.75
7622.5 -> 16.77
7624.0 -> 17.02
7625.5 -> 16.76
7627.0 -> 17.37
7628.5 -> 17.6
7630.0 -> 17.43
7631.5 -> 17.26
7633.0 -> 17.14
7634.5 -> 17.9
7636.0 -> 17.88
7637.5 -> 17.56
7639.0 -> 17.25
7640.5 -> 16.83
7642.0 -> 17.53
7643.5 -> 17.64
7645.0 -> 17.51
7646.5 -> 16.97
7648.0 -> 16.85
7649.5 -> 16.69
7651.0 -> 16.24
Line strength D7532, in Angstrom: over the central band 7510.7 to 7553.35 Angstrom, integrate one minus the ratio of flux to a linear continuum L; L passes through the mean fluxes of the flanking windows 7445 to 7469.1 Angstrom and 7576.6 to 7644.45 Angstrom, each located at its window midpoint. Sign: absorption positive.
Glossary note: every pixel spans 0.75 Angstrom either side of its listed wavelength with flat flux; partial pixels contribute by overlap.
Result -1.7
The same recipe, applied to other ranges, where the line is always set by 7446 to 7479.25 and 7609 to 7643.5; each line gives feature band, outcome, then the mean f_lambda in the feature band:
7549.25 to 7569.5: -0.7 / 18.1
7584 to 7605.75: 0.1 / 17.3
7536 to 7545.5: -0.4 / 18.4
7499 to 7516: -0.3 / 18.1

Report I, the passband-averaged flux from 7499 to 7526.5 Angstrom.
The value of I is 18.2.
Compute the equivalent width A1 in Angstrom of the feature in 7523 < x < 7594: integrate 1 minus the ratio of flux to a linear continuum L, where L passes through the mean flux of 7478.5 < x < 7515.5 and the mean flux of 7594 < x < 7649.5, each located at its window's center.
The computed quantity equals -2.3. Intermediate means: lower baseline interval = 17.9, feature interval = 18.1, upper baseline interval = 17.2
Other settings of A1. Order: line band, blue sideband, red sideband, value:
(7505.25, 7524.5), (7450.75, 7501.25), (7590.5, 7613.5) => -0.67 Angstrom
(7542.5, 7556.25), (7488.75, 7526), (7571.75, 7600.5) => -0.32 Angstrom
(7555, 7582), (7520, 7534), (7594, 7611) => -0.74 Angstrom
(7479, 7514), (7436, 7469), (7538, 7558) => 0.44 Angstrom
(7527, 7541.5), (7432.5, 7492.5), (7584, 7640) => -0.60 Angstrom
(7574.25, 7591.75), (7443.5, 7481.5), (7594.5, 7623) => -0.73 Angstrom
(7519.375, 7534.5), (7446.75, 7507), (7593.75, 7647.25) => -0.61 Angstrom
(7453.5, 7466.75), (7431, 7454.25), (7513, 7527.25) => 0.18 Angstrom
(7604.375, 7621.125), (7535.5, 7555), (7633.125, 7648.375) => 0.58 Angstrom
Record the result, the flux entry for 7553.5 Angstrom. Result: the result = 17.21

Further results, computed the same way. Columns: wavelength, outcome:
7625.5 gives 16.76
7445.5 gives 18.24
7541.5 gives 18.66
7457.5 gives 18.47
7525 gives 18.17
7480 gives 18.13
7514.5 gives 18.61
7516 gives 18.12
